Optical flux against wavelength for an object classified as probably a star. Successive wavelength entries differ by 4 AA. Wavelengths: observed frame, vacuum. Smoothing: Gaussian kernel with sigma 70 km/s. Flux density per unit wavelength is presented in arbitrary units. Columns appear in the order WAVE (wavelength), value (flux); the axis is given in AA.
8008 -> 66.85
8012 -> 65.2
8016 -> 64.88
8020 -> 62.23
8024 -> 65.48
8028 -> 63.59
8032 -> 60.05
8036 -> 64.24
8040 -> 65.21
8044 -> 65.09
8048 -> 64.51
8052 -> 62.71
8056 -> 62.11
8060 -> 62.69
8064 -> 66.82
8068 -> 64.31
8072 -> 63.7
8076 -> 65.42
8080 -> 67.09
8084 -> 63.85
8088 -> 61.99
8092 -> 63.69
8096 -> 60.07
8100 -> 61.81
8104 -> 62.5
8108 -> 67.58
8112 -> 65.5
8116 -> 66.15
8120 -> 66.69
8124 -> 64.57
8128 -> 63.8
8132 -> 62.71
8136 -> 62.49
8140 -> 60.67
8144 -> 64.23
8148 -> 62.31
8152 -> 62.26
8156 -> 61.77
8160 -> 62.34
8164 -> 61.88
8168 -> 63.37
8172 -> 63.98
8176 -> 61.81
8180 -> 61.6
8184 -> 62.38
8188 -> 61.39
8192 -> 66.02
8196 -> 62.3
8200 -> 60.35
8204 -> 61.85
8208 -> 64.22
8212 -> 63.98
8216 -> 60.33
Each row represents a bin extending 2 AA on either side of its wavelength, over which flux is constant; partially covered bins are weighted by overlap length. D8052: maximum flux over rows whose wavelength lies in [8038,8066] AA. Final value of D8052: 66.82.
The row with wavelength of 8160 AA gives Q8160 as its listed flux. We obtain 62.34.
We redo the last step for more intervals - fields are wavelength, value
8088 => 61.99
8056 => 62.11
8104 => 62.5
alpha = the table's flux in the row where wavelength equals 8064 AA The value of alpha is 66.82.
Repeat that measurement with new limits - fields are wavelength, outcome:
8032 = 60.05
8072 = 63.7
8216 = 60.33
